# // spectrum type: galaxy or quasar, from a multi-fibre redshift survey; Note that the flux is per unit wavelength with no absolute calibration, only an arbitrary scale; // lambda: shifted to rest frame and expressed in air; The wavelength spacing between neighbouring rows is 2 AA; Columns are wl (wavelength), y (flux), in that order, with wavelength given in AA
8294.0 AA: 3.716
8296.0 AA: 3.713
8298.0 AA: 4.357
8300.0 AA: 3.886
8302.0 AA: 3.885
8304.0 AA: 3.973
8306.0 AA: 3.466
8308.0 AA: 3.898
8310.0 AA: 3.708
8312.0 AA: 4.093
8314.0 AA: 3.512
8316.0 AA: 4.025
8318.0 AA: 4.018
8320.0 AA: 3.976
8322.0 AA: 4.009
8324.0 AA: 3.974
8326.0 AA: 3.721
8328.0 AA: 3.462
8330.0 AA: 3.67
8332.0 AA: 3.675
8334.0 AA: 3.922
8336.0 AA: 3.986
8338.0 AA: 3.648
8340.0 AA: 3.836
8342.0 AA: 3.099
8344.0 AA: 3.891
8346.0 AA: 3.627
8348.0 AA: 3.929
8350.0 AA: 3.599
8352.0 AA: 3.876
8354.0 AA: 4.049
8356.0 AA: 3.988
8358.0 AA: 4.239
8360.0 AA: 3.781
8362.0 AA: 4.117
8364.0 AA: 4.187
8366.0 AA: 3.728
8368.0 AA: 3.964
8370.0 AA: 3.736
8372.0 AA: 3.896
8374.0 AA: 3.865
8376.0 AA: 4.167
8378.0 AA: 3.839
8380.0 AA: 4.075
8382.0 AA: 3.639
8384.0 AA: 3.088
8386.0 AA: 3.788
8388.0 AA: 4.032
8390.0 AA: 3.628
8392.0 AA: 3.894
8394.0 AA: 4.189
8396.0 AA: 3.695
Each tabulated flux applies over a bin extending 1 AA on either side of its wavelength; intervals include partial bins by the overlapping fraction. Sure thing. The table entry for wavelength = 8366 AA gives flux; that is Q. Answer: 3.728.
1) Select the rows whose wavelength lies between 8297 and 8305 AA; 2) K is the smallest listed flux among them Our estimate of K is 3.885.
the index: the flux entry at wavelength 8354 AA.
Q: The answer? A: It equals 4.049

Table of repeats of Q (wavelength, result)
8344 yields 3.891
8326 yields 3.721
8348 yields 3.929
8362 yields 4.117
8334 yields 3.922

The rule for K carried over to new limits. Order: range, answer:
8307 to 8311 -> 3.708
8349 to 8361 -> 3.599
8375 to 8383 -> 3.639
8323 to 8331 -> 3.462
